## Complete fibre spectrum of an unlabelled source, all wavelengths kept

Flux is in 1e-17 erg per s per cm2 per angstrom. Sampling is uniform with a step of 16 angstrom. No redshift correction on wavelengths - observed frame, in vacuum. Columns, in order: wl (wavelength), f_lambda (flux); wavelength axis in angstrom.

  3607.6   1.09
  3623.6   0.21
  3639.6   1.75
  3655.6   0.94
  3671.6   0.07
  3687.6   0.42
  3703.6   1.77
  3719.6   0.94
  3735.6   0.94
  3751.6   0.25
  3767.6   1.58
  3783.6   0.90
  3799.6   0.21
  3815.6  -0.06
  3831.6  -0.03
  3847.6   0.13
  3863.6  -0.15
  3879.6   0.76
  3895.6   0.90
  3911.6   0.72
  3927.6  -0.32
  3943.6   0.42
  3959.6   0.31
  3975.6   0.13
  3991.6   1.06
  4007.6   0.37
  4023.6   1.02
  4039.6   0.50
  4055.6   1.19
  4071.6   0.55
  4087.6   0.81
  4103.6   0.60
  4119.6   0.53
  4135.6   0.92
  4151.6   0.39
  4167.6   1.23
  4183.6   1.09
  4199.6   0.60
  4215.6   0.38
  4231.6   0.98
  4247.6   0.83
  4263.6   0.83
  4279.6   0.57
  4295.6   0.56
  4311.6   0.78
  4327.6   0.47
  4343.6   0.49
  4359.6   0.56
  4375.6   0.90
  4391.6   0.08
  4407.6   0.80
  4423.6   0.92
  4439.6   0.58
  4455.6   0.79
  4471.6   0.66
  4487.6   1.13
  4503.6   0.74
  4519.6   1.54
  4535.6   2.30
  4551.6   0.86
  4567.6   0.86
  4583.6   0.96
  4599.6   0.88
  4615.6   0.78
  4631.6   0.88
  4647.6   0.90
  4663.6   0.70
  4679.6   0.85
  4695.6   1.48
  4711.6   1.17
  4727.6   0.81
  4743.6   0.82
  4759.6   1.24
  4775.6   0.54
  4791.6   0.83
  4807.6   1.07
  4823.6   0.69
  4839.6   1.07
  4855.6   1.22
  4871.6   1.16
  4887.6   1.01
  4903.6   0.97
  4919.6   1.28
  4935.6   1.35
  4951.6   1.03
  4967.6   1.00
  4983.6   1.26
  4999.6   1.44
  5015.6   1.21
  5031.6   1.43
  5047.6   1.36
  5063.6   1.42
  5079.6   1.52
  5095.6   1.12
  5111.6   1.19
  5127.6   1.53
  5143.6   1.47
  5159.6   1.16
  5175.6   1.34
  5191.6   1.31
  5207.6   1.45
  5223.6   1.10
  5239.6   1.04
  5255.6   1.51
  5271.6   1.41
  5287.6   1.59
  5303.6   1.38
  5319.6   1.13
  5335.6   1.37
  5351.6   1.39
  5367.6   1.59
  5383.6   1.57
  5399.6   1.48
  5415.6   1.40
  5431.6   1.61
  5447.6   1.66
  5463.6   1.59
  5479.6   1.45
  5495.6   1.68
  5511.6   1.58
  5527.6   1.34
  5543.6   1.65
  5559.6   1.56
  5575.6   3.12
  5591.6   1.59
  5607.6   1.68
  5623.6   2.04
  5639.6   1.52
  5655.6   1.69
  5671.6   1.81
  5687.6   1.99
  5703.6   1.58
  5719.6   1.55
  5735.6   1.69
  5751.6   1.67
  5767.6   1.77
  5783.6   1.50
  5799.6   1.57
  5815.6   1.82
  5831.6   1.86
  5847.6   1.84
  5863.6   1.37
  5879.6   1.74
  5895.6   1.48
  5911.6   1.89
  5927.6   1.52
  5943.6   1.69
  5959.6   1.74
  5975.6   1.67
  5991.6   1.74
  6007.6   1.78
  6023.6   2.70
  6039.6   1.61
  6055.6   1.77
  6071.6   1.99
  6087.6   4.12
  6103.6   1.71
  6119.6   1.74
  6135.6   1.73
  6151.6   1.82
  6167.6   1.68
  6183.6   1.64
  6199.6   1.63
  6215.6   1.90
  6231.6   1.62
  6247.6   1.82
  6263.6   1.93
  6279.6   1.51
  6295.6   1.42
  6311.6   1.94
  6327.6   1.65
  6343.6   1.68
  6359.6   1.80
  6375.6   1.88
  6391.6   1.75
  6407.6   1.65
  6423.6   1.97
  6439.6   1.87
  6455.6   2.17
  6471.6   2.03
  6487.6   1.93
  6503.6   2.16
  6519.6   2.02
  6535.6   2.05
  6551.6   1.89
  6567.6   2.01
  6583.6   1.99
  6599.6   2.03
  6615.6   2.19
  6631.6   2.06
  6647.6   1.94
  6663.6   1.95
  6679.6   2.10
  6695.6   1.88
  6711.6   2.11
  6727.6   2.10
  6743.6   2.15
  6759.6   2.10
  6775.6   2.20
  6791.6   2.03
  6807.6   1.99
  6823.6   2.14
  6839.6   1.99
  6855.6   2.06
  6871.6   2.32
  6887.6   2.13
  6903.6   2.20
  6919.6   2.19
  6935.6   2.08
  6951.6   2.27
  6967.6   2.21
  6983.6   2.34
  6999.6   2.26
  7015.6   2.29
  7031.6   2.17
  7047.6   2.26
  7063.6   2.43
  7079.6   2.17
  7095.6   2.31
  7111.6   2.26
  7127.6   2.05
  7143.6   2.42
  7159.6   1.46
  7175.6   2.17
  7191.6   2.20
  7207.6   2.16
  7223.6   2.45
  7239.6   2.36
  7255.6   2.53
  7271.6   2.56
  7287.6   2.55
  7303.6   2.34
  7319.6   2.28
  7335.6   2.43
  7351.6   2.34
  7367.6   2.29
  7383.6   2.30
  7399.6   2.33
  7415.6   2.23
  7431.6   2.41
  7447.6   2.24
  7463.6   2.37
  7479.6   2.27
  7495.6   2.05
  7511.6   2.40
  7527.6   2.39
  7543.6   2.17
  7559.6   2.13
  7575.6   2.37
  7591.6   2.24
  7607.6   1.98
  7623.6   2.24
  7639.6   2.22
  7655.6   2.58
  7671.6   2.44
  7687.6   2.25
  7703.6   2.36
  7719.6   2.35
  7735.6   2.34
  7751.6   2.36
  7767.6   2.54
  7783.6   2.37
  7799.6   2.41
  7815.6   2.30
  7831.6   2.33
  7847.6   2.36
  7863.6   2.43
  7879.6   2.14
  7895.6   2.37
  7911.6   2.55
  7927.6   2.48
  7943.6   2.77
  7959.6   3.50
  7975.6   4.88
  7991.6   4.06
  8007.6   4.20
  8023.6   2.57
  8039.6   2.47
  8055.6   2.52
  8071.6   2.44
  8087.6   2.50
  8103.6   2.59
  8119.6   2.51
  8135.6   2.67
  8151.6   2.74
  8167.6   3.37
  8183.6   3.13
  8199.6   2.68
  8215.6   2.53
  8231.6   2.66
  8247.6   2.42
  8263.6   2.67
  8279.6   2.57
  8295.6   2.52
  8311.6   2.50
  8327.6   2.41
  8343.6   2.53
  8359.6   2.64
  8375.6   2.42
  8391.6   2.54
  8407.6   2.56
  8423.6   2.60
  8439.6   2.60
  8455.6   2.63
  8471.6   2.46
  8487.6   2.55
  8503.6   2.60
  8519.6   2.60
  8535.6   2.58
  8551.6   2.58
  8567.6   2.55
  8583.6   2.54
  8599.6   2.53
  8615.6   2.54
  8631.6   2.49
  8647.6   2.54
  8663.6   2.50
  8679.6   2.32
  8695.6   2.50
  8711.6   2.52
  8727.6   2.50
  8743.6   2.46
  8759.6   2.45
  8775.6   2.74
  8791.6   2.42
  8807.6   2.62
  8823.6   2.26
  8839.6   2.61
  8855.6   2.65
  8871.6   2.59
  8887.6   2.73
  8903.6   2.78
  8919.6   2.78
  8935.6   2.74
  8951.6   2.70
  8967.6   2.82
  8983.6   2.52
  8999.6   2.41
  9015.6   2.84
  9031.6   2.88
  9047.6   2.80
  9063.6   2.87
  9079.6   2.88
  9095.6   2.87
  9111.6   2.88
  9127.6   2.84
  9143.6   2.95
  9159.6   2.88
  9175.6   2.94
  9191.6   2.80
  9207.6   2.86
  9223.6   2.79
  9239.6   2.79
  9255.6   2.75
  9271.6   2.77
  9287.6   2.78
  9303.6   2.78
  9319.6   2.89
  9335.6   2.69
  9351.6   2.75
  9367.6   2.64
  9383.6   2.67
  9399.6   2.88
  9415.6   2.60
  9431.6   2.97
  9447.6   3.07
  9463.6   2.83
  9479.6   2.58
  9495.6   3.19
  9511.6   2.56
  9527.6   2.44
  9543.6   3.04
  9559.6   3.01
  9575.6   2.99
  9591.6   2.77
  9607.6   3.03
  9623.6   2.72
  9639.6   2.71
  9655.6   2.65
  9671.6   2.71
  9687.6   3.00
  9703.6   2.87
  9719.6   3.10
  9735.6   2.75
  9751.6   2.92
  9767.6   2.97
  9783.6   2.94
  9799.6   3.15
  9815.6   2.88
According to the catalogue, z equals 0.215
